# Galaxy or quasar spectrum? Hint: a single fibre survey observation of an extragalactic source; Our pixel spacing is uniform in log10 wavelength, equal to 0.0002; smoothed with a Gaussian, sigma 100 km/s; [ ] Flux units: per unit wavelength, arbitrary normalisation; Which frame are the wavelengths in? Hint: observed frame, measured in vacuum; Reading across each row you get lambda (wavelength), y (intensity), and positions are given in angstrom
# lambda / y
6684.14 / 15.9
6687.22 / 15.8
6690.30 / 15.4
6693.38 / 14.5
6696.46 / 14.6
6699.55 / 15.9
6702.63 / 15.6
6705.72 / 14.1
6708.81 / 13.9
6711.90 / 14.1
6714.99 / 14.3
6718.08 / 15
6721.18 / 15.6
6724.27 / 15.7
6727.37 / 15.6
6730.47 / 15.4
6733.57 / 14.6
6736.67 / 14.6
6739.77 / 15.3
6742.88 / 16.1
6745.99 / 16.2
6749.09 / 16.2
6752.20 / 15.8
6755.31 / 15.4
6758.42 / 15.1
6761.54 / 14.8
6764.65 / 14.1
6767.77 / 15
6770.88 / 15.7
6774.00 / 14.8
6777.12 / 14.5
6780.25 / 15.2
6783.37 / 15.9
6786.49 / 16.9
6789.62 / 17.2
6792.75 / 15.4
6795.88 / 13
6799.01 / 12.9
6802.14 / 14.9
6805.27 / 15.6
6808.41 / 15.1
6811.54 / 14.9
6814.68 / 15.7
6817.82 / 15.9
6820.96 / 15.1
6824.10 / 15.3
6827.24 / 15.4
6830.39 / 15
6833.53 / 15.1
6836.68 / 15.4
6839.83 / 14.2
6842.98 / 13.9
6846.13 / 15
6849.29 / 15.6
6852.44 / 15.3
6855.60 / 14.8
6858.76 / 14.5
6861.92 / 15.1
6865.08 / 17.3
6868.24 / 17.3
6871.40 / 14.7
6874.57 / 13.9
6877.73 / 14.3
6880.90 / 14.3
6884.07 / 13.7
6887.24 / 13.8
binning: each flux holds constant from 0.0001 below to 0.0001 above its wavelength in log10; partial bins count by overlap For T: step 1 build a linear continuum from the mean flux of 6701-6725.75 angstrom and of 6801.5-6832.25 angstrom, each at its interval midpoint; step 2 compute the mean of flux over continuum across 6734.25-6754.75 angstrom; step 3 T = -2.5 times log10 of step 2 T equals -0.05 mag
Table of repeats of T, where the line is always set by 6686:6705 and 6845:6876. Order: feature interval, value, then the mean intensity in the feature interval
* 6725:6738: 0.01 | 15.1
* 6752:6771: 0.02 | 15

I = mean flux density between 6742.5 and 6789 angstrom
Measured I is 15.5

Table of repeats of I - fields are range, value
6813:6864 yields 15.1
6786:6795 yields 16.2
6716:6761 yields 15.4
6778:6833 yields 15.2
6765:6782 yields 15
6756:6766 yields 14.7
